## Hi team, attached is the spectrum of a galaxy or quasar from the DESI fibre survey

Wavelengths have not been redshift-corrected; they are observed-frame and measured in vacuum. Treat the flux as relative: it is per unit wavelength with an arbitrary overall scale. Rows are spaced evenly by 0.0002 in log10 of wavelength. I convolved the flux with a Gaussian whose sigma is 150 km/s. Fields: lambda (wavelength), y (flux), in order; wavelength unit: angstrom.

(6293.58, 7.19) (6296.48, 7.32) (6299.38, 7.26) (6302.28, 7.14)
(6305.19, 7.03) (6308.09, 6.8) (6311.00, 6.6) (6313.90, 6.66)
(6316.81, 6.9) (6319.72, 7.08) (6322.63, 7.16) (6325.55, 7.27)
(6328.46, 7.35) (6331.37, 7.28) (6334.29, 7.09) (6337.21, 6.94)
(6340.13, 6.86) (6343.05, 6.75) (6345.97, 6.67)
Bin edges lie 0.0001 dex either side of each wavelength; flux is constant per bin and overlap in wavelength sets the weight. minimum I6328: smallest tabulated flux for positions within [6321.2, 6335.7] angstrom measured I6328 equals 7.09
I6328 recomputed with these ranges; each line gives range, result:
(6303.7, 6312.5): 6.6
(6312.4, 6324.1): 6.66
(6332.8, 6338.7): 6.94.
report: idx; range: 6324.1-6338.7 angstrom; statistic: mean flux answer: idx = 7.19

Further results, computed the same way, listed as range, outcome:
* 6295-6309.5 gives 7.11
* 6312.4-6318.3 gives 6.79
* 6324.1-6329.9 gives 7.31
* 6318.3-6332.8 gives 7.23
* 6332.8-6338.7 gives 7.01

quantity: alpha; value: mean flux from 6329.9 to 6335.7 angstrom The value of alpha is 7.19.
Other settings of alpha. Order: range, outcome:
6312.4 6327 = 7.01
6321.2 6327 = 7.21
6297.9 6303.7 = 7.2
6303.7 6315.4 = 6.77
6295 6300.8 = 7.29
